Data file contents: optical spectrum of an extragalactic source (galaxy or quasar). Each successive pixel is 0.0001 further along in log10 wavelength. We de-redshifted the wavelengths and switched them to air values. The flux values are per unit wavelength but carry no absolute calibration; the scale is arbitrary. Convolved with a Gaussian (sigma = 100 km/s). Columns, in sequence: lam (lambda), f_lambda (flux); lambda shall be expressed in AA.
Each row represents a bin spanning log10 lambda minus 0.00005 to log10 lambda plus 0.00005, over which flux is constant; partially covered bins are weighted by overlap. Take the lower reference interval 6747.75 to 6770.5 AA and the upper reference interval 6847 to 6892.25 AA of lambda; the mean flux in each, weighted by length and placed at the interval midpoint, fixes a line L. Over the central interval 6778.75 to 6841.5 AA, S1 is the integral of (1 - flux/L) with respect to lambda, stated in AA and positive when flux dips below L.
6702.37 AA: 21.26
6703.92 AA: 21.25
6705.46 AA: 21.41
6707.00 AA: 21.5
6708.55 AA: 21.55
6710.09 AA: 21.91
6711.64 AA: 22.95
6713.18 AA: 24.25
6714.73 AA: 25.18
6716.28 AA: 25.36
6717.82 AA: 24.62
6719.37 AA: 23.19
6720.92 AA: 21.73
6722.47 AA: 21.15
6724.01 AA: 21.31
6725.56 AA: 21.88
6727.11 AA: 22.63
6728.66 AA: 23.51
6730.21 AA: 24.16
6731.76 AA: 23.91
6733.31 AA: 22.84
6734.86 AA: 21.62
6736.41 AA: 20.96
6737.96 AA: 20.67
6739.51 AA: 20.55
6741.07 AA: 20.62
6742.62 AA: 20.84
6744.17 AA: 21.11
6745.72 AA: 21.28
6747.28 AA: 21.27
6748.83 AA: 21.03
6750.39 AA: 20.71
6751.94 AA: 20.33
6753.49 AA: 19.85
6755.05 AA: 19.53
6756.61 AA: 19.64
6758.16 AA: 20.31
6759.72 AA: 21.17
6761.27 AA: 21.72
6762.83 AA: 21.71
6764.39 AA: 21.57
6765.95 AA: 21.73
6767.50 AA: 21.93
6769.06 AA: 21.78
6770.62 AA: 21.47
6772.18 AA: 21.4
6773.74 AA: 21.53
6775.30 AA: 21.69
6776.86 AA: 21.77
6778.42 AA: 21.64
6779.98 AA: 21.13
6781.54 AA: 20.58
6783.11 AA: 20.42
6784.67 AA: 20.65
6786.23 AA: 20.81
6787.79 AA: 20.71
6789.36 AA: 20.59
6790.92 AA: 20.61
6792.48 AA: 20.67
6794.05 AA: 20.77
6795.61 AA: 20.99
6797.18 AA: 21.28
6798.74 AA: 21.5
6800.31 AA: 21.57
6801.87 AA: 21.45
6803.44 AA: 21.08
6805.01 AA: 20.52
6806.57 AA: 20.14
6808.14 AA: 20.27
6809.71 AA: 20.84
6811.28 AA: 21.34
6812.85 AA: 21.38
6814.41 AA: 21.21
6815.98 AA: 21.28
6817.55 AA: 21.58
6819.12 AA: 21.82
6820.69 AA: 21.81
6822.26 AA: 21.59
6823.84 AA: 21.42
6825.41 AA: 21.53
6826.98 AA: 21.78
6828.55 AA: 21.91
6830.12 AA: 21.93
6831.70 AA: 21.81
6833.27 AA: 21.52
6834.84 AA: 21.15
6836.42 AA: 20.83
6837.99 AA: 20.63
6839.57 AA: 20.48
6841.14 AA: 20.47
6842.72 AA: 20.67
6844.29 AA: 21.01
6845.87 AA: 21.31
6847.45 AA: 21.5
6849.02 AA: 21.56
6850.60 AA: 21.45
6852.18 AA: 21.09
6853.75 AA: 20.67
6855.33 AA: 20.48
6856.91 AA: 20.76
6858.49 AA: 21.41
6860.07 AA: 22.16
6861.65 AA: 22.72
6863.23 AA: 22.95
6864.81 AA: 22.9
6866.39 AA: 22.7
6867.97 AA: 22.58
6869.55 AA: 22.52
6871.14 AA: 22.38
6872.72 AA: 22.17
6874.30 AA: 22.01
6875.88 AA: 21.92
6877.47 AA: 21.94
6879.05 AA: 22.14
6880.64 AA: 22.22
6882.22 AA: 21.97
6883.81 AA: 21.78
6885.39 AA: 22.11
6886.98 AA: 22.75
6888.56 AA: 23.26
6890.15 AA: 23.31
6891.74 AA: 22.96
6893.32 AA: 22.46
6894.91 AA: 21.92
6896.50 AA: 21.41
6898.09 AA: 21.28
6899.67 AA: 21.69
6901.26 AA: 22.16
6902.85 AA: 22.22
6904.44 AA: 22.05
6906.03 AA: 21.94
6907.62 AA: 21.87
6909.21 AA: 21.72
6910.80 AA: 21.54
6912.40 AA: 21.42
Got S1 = 1.1 AA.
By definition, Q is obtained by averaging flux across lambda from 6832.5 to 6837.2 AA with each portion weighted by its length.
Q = 21.2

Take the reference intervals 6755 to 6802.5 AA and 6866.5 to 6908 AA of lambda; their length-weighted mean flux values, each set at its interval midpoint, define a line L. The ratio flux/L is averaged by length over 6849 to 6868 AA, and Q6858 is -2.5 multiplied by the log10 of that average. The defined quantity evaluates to 0.007 mag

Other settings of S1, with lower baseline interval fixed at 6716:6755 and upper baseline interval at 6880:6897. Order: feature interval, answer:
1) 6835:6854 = 1.06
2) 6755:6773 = 0.56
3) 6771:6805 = 1.43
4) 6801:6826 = 1.02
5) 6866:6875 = -0.02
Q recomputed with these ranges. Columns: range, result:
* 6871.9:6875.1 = 22.1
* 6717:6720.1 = 24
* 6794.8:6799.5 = 21.3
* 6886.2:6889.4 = 23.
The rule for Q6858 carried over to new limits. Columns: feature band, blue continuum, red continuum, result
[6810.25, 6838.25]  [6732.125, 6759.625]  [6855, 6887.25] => 0.01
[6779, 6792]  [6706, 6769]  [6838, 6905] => 0.06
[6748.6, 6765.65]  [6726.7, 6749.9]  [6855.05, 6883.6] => 0.06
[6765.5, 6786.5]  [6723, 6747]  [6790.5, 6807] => 0.00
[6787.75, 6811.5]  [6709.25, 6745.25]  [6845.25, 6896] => 0.07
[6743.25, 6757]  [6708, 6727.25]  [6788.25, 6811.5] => 0.08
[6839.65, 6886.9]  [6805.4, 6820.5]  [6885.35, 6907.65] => 0.00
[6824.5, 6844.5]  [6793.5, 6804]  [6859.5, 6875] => 0.03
